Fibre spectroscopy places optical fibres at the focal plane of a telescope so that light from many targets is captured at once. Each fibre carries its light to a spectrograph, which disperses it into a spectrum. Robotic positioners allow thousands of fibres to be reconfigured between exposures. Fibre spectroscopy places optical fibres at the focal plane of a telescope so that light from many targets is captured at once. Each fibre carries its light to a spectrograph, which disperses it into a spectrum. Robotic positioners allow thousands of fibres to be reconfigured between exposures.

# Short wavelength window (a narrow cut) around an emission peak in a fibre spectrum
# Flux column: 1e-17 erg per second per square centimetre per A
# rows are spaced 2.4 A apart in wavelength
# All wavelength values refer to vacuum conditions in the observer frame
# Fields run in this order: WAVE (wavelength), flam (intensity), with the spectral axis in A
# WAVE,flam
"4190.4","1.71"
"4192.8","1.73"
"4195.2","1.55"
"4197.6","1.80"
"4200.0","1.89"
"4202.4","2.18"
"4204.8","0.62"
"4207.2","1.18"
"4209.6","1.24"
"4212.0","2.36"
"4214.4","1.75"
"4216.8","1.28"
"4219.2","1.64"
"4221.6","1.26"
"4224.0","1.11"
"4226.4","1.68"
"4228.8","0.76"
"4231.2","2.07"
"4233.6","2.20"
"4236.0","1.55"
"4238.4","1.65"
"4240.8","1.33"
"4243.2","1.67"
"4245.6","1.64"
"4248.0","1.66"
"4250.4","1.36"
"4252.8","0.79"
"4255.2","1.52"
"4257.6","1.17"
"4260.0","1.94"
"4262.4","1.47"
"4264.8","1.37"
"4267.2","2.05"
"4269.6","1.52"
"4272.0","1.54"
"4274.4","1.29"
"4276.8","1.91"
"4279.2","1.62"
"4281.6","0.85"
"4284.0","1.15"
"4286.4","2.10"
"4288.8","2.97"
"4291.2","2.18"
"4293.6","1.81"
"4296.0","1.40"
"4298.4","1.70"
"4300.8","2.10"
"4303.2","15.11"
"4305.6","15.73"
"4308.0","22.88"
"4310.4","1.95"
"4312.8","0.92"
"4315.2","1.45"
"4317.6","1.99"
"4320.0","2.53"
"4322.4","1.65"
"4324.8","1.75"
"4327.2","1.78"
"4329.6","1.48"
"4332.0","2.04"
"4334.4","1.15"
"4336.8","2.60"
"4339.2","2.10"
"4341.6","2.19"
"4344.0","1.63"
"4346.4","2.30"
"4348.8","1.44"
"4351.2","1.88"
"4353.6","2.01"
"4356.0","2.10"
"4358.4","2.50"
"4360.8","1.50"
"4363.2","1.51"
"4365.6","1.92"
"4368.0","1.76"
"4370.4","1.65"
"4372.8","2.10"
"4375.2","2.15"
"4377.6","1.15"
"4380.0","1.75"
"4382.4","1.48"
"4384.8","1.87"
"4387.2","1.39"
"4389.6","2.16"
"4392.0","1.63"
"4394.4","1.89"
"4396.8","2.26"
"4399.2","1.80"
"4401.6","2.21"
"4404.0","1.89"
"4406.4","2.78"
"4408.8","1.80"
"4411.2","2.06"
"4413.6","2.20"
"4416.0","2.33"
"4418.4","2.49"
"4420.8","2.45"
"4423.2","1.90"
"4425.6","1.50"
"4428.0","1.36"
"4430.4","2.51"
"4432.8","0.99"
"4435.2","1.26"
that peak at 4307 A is [O II]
